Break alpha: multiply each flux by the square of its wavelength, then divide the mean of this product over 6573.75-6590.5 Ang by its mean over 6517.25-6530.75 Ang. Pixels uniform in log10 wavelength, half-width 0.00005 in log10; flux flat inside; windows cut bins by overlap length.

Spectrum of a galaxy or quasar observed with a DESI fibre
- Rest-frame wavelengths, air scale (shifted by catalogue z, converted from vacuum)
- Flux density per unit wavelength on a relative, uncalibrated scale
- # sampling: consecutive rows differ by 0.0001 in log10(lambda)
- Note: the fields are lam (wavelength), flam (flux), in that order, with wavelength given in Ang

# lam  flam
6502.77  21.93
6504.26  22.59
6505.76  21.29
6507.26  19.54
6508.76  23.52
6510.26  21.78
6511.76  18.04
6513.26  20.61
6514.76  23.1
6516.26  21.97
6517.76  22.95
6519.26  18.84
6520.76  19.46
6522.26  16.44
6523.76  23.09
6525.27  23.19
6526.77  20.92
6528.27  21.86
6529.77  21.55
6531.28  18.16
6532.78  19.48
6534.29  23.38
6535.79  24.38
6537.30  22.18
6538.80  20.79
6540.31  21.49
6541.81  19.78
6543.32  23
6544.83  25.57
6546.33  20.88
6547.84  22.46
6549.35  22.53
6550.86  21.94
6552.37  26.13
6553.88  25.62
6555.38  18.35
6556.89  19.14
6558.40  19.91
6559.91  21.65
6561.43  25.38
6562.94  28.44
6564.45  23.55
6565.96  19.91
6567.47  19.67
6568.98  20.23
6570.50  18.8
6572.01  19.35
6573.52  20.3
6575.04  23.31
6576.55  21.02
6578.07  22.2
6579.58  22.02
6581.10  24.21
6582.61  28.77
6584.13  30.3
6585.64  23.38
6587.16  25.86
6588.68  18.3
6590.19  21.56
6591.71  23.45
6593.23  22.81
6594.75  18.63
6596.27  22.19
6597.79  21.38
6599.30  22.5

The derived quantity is 1.2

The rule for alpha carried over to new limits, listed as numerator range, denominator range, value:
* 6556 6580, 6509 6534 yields 1.05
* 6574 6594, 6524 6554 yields 1.08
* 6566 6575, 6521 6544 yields 0.95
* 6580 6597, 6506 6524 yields 1.16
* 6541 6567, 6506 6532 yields 1.09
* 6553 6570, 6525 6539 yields 1.03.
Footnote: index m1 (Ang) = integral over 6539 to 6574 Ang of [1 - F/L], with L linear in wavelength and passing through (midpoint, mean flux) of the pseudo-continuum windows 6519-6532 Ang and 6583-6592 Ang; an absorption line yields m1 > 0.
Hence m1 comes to 0.5 Ang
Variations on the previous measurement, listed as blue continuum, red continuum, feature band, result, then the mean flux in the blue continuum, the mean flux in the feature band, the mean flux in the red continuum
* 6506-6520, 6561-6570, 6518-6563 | 0.3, 21.2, 21.8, 22.7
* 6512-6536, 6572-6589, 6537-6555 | -0.5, 21.1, 22.6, 23.5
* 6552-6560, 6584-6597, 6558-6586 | -0.9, 21.6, 22.8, 22.6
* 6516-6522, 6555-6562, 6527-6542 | -0.6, 20.4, 21.4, 20.9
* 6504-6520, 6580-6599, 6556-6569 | 0.3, 21.2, 22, 23.4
